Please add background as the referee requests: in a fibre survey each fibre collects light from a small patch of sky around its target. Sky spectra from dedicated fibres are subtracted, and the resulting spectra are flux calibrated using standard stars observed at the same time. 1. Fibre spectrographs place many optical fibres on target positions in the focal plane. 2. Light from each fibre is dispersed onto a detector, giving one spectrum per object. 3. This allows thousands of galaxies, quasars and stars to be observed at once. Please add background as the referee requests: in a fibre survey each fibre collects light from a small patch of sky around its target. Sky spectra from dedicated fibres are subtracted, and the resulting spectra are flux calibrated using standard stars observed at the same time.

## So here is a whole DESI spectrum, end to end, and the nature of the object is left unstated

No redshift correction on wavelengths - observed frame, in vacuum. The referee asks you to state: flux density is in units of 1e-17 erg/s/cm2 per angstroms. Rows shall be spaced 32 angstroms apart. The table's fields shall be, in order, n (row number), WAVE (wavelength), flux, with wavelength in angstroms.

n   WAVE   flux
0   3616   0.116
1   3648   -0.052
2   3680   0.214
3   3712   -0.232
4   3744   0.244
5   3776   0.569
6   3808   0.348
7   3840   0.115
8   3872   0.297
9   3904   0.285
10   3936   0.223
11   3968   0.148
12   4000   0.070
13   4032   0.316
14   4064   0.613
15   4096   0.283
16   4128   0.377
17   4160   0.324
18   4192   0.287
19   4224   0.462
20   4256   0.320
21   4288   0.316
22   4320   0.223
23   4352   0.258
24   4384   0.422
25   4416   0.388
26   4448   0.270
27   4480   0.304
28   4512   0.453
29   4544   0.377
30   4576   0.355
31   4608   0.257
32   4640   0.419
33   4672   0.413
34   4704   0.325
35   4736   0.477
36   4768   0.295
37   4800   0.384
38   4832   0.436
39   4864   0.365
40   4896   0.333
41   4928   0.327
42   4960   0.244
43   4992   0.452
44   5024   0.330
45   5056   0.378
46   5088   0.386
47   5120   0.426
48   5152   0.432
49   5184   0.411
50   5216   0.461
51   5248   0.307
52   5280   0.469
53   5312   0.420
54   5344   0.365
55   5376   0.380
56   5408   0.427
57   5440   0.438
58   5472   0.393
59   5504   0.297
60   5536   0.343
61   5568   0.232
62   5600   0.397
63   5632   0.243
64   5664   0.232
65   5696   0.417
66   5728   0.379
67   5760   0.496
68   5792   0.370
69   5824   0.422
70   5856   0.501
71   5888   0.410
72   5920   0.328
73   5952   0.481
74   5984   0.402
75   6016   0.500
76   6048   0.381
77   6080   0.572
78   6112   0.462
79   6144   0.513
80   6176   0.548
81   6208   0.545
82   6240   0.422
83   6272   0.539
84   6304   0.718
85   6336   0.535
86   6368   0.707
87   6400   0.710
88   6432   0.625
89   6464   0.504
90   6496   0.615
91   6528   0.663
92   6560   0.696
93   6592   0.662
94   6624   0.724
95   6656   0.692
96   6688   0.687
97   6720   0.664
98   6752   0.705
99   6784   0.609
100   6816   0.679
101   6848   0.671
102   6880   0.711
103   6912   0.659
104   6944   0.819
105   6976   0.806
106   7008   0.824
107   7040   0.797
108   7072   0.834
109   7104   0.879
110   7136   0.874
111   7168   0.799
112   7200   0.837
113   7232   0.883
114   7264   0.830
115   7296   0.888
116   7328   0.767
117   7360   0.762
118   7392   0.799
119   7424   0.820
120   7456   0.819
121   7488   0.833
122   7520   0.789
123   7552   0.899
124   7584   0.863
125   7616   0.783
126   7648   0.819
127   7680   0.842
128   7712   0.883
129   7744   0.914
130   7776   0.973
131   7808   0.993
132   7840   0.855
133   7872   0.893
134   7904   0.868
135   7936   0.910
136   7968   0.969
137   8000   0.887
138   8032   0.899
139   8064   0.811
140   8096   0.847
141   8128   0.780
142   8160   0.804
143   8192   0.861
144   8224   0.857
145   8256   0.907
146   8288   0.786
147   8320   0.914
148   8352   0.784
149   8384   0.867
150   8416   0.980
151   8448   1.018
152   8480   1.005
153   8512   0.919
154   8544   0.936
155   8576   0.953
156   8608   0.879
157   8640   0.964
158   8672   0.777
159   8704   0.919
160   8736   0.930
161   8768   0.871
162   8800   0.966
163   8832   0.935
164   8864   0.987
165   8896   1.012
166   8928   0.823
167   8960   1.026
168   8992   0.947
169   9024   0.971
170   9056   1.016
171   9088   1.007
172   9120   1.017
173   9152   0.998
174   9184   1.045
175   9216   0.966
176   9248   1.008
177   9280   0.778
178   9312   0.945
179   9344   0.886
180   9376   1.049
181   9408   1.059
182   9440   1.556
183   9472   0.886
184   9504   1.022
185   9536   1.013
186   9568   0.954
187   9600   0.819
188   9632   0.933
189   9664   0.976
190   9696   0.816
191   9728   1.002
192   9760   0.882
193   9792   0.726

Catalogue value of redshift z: 0.57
